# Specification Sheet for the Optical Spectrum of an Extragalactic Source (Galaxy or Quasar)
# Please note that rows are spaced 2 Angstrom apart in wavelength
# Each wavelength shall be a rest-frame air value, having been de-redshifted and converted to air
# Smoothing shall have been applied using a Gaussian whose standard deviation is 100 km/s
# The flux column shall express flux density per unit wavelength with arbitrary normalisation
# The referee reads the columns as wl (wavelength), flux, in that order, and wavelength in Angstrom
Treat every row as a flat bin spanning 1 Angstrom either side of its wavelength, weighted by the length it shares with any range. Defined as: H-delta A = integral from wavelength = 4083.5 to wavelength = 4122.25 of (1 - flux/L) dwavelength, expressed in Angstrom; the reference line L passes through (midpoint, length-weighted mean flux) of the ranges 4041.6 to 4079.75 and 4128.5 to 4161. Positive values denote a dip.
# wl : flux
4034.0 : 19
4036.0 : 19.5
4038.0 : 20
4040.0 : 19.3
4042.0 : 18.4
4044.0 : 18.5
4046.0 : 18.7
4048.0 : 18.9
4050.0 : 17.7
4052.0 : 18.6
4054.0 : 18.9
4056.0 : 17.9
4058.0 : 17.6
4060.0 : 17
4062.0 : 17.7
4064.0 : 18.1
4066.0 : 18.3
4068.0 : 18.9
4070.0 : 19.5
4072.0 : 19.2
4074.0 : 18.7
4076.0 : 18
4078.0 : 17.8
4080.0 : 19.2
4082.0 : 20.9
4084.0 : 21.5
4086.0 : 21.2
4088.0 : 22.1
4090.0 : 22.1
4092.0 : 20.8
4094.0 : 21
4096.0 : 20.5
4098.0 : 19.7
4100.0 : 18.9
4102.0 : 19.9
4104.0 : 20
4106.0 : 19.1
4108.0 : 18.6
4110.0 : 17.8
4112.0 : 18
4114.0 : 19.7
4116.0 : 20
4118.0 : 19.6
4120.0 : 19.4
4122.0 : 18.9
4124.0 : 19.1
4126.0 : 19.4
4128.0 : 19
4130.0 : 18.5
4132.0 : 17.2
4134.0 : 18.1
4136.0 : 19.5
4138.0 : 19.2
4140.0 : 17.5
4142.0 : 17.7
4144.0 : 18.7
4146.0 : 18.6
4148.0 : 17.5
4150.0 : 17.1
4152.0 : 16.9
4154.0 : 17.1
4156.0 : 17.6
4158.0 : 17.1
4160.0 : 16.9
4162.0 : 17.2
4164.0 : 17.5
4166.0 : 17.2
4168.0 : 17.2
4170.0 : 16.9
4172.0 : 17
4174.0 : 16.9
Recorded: -3.9 Angstrom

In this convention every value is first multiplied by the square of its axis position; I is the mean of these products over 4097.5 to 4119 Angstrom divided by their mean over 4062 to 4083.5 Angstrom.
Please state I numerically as 1.0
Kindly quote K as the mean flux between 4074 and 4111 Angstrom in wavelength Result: 19.9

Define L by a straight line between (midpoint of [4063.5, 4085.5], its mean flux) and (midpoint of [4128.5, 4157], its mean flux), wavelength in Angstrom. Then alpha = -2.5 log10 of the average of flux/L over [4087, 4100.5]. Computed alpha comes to -0.11 mag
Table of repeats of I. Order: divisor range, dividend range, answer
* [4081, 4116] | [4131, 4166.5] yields 0.90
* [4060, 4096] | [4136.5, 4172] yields 0.93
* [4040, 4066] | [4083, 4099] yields 1.18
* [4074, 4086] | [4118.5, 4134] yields 0.98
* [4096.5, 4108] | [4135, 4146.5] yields 0.97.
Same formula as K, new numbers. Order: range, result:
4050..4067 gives 18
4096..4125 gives 19.2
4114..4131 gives 19.3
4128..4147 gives 18.4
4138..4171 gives 17.5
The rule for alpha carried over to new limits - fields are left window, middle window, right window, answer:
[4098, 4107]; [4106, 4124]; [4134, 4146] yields 0.008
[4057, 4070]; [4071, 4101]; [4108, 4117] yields -0.095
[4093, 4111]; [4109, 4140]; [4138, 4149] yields -0.006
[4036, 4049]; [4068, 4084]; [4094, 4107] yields 0.015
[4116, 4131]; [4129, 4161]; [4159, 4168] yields 0.018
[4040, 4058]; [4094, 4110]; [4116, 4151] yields -0.056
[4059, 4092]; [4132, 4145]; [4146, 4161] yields -0.040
